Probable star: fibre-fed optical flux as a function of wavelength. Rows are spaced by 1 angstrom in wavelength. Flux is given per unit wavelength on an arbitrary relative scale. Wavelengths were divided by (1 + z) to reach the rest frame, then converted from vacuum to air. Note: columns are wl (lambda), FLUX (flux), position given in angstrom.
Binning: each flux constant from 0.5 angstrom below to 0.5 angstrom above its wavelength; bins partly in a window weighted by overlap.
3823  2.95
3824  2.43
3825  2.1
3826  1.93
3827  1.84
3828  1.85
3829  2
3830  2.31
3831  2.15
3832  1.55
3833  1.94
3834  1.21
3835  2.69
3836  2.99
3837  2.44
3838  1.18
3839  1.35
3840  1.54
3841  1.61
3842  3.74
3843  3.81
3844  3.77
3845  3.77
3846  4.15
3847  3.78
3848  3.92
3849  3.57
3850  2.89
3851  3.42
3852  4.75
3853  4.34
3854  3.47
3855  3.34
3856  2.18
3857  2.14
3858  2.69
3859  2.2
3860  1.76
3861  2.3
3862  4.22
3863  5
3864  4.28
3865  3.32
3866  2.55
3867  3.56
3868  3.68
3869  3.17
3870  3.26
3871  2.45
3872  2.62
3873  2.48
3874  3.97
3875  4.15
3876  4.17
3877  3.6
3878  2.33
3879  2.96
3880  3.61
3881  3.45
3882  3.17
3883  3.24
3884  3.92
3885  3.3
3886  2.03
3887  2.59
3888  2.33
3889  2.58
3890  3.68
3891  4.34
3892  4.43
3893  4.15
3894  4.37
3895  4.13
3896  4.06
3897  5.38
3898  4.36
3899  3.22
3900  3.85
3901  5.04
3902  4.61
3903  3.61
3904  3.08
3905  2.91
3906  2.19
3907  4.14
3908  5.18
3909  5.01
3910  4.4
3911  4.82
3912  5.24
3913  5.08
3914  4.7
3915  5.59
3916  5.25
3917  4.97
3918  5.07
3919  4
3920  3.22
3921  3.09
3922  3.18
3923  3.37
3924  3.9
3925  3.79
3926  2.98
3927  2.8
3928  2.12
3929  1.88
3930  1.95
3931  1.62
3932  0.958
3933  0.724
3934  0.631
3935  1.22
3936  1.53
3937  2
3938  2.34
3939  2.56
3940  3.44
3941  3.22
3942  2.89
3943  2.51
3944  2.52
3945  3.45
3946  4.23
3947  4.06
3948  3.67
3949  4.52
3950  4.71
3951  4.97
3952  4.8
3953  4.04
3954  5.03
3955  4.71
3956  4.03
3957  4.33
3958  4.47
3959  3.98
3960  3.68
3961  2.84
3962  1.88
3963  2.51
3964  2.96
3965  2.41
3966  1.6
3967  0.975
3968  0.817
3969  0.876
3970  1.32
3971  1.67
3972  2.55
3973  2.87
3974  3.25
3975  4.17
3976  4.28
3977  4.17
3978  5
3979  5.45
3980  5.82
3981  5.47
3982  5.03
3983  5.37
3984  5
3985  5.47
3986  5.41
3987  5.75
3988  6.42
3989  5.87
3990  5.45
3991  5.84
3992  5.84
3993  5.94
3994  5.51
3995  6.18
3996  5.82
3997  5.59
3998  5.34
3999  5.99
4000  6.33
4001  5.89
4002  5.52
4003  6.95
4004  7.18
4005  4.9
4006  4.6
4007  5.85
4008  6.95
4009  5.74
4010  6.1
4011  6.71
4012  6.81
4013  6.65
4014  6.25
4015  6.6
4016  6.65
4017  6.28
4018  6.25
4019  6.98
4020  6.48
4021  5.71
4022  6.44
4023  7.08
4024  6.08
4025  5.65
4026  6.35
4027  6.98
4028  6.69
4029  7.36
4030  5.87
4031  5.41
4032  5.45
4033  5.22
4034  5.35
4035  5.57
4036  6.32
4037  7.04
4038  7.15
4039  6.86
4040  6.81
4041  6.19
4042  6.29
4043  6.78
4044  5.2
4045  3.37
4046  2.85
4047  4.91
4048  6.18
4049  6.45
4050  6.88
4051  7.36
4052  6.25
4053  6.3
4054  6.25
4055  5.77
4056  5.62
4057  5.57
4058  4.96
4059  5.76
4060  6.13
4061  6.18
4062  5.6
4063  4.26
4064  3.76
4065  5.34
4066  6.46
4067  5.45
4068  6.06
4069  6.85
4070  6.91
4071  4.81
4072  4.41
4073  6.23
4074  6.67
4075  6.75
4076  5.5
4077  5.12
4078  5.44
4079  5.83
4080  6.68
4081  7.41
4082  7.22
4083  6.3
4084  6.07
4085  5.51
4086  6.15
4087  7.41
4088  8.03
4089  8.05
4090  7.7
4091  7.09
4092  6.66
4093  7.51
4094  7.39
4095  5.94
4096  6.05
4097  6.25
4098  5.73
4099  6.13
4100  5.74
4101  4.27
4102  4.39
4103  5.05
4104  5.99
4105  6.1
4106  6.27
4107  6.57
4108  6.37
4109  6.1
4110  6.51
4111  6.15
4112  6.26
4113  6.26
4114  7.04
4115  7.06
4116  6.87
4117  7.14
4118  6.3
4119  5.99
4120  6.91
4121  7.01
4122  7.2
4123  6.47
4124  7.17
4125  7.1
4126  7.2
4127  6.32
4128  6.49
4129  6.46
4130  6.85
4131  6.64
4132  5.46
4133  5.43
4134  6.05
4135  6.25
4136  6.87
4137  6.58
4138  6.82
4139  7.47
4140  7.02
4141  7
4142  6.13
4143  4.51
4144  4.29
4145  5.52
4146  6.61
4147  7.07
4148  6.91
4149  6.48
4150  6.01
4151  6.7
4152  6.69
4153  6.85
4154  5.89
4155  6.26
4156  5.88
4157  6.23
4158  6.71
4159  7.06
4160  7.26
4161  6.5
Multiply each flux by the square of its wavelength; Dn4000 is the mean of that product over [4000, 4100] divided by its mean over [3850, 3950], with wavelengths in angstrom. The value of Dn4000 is 2.0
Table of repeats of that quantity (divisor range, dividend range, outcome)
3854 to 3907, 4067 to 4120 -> 2.07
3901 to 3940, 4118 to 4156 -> 2.16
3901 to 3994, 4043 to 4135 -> 1.78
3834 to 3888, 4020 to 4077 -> 2.08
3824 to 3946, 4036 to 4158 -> 2.17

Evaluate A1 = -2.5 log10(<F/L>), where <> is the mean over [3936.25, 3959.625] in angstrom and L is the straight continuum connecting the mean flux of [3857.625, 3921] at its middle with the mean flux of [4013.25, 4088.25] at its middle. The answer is 0.22 mag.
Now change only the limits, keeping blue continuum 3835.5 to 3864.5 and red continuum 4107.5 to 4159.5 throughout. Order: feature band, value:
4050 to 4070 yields -0.05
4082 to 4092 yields -0.17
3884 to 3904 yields -0.04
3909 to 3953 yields 0.20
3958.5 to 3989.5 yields 0.24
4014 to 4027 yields -0.24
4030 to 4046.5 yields -0.08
